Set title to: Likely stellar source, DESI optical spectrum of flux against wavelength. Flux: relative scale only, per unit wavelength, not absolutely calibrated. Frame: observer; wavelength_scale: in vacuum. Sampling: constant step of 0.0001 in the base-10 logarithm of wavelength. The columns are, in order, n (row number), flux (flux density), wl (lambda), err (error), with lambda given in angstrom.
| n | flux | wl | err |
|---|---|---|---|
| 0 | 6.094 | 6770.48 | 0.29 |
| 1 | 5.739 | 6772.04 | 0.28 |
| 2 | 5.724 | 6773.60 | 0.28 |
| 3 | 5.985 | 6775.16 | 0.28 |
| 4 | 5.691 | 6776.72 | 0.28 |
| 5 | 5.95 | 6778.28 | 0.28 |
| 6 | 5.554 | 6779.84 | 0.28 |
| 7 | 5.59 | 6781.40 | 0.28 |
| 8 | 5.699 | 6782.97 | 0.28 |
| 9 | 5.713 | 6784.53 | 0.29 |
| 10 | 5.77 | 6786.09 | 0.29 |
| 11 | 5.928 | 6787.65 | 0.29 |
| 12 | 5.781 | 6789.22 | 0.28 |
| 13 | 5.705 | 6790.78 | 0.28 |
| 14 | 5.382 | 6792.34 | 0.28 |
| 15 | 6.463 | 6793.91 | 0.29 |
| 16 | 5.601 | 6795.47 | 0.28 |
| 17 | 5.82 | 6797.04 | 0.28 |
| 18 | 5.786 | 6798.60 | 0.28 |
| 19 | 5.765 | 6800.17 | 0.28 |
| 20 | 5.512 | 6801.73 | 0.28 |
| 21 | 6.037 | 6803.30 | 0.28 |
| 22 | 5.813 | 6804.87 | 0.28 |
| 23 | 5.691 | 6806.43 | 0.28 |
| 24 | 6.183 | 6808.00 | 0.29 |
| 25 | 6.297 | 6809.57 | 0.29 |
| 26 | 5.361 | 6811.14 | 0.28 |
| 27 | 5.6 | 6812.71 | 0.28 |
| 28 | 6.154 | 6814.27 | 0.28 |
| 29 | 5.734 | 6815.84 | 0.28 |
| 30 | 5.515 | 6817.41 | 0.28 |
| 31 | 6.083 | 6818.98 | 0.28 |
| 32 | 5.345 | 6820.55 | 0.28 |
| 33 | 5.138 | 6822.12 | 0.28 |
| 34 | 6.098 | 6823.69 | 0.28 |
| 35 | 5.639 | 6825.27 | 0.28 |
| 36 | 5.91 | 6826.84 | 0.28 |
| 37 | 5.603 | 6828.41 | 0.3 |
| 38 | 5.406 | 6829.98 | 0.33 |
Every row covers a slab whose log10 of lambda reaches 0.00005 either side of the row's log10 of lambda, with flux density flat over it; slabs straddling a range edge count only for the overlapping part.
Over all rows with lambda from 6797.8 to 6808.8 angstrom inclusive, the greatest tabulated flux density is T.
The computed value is 6.183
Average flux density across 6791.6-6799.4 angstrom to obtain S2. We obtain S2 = 5.81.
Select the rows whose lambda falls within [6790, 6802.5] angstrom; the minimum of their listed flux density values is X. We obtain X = 5.382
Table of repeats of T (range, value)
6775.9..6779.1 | 5.95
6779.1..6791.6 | 5.928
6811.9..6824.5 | 6.154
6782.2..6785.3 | 5.713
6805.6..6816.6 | 6.297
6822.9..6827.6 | 6.098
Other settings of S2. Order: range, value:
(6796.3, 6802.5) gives 5.73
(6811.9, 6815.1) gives 5.88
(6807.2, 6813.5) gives 5.86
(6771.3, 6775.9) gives 5.81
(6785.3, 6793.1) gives 5.72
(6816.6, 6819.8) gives 5.79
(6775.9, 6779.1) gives 5.82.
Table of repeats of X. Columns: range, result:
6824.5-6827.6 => 5.639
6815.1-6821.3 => 5.345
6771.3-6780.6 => 5.554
